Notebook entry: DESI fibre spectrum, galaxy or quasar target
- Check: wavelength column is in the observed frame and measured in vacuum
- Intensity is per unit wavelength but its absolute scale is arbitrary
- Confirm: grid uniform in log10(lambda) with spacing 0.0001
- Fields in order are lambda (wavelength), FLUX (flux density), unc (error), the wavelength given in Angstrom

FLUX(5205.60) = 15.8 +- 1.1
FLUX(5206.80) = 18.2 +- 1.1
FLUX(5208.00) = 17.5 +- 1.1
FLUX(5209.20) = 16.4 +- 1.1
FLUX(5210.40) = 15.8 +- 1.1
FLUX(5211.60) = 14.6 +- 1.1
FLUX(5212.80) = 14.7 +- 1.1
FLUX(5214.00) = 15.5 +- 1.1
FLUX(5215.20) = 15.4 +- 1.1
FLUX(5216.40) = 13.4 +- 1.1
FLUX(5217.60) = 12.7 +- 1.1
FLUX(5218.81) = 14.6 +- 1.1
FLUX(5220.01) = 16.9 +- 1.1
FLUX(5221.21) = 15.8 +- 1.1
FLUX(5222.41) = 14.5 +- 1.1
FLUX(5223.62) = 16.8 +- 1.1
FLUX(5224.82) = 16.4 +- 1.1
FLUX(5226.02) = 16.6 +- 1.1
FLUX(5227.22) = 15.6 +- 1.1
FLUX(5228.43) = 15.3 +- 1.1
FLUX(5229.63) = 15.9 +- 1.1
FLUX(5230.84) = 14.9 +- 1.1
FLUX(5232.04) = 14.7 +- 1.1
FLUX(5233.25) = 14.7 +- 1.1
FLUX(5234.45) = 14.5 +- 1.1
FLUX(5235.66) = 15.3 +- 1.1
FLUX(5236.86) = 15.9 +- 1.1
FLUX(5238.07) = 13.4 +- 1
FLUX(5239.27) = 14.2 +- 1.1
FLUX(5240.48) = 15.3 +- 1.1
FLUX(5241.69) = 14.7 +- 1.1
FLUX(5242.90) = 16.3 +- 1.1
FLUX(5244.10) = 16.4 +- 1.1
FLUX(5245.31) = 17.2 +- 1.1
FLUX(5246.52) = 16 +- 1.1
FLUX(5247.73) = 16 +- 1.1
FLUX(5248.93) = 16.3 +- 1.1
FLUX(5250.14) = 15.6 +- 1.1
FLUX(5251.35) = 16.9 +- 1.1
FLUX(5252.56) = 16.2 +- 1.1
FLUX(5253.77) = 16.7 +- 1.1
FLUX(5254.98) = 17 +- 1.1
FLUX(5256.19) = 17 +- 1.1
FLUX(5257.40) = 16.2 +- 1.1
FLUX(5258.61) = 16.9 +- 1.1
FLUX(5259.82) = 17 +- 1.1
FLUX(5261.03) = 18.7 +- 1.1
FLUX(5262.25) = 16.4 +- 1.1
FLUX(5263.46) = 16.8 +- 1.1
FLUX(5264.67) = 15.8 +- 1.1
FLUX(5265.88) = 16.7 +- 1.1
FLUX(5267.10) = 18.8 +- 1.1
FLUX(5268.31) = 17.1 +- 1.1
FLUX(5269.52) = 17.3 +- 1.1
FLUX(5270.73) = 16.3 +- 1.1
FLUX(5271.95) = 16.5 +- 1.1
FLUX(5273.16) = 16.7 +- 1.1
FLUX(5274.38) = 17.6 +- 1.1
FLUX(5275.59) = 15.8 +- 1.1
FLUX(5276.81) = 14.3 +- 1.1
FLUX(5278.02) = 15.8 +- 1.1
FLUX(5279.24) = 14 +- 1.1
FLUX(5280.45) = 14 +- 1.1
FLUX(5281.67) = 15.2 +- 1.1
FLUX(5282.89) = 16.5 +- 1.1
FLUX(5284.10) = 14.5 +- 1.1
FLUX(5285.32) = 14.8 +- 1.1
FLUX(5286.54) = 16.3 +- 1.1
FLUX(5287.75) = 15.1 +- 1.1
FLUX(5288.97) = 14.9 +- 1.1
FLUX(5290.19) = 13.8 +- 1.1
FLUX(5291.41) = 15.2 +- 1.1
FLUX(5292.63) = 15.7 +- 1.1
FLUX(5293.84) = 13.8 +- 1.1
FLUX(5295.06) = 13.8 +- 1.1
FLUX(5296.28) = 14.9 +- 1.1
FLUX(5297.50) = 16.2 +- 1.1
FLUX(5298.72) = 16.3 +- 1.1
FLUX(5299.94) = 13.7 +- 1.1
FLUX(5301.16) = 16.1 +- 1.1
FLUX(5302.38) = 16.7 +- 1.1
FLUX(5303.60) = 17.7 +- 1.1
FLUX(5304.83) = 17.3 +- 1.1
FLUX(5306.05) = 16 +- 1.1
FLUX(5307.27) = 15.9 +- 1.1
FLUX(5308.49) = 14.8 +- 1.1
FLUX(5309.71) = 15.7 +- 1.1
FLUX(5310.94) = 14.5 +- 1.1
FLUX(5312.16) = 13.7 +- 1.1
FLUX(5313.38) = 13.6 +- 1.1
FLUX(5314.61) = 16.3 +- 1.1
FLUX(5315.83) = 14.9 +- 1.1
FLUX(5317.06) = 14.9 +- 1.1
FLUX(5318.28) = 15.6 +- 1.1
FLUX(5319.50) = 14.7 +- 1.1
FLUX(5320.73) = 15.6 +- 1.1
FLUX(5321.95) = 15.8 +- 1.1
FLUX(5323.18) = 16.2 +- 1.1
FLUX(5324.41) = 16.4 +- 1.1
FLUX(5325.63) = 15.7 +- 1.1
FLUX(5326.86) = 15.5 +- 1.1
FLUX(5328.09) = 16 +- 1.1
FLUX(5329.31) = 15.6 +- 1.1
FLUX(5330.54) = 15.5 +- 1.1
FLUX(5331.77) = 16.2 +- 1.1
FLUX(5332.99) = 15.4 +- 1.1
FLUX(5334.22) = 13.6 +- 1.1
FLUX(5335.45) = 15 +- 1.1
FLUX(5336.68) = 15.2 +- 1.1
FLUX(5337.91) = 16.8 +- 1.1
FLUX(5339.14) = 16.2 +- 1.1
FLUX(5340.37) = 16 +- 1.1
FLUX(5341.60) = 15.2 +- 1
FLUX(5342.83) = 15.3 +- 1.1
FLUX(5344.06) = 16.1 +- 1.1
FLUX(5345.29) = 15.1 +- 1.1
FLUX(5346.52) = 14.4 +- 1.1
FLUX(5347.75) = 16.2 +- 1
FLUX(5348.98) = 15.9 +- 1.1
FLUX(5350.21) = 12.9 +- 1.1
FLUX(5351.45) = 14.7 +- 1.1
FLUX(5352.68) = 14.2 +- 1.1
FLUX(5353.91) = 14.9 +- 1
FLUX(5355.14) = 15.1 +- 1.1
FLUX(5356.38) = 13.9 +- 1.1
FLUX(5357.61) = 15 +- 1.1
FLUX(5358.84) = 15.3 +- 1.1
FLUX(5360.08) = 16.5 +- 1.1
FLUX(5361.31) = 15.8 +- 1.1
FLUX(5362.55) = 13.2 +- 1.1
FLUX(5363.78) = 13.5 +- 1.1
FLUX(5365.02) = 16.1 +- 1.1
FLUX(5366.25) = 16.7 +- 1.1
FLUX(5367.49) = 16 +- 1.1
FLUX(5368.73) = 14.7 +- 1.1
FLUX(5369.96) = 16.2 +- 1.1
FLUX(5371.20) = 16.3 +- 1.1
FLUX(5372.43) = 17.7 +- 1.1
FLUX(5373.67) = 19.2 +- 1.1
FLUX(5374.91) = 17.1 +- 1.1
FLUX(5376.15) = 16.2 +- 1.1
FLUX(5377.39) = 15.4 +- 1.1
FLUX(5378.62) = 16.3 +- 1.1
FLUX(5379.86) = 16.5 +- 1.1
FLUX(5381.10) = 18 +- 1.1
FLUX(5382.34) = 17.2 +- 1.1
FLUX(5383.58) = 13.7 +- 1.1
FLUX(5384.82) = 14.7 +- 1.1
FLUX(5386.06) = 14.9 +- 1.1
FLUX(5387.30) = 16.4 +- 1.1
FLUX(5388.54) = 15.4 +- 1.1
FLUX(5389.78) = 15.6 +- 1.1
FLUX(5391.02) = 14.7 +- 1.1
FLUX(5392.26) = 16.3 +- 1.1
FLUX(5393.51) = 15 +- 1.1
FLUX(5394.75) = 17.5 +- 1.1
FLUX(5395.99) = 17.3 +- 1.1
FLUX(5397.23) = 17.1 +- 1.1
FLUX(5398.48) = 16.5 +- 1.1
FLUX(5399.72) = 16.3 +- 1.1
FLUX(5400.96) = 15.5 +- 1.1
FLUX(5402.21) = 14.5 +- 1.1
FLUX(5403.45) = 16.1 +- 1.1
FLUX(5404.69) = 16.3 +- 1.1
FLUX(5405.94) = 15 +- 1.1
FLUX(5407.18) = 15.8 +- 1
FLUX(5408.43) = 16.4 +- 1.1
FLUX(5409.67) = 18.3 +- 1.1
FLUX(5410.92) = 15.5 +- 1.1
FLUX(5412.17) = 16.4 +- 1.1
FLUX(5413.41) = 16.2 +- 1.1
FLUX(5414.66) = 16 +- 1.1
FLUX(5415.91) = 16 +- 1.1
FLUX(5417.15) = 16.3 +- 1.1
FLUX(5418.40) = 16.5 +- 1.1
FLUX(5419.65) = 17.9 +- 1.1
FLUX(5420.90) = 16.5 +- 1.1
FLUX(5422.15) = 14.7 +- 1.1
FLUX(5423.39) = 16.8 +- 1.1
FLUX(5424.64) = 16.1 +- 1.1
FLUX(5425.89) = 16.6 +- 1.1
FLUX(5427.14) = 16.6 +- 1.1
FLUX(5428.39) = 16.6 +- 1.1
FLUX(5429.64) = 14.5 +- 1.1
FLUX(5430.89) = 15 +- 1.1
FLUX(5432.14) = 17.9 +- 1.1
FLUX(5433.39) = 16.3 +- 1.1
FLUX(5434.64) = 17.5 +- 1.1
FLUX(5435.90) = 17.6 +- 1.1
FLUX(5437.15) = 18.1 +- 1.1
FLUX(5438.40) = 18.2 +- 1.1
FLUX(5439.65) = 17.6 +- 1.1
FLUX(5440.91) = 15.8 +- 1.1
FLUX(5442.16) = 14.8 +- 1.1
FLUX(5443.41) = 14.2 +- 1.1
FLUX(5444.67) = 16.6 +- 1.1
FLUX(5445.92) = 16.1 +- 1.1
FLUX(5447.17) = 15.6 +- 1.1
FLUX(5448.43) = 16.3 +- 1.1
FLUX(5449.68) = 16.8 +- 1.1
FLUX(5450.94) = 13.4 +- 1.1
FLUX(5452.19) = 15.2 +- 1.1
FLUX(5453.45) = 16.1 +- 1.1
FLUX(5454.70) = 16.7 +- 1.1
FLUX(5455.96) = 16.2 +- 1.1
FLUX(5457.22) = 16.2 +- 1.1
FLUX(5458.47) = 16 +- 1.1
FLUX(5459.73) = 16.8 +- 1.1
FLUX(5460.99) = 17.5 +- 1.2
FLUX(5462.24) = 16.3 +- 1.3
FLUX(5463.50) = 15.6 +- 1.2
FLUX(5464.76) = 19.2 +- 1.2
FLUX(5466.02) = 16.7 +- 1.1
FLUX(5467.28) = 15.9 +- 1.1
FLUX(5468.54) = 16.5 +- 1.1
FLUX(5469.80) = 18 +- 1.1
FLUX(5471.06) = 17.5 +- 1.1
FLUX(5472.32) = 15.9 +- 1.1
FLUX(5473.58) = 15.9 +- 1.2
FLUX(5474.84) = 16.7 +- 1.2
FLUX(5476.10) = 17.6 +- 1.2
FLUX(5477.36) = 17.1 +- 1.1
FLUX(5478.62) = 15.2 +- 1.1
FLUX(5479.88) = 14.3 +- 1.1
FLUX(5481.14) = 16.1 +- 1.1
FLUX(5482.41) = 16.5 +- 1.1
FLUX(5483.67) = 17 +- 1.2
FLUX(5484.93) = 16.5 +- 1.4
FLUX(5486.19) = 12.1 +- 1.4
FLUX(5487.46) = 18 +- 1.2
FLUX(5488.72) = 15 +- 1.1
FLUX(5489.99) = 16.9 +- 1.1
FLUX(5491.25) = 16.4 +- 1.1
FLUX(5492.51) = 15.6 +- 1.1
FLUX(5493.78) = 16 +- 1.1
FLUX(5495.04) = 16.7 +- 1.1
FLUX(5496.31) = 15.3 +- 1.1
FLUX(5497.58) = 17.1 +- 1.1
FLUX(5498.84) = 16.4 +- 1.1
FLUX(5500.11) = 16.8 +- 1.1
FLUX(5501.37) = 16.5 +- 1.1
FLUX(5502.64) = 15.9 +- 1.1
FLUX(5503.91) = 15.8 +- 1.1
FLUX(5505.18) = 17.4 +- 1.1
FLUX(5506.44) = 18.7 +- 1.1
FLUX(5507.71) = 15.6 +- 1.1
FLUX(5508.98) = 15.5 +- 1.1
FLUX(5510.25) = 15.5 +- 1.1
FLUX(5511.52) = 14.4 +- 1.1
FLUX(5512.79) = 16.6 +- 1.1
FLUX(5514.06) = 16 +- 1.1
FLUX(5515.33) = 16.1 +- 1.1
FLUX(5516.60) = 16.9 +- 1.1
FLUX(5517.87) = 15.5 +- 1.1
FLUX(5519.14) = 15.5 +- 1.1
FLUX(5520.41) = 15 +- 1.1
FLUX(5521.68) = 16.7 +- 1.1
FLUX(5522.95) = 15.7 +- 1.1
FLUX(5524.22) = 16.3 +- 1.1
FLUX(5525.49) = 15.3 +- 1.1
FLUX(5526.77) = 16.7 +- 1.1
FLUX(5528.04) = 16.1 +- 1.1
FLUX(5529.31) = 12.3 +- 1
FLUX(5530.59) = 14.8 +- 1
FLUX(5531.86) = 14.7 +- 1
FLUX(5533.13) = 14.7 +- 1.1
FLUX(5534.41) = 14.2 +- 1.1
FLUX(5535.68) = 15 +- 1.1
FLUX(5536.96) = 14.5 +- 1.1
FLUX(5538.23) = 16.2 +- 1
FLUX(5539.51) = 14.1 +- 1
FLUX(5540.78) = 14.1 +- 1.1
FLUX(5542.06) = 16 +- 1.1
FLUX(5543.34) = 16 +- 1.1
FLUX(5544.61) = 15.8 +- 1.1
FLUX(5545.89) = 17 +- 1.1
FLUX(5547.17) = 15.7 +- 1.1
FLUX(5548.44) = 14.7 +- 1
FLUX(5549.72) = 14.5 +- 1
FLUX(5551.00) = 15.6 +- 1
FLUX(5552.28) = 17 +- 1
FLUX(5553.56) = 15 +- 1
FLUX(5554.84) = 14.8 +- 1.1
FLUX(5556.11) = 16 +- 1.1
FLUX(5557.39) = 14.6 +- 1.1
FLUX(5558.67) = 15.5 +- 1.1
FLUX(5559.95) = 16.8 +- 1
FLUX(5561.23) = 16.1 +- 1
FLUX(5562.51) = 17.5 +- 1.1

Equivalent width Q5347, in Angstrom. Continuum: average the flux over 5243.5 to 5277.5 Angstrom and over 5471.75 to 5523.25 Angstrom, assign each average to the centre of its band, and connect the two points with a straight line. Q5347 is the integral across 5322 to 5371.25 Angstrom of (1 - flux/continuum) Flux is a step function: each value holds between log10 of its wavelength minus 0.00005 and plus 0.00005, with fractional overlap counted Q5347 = 3.3 Angstrom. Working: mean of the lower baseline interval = 16.6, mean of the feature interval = 15.4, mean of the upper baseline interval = 16.1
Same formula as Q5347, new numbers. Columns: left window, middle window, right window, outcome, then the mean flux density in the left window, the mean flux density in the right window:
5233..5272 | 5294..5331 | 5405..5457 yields 1.7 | 16.3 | 16.3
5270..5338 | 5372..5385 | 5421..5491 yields -0.6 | 15.4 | 16.3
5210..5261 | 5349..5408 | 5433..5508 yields 1.3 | 15.7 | 16.4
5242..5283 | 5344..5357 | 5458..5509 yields 1.3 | 16.4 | 16.4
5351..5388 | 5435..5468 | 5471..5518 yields -0.7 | 15.7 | 16.2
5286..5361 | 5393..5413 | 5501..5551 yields -1.0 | 15.3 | 15.6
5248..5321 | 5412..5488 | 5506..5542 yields -3.8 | 15.8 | 15.4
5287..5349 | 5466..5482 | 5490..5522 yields -0.4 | 15.4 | 16.2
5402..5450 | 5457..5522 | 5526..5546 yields -2.8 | 16.3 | 15.1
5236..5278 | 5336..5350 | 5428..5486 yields 0.7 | 16.3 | 16.4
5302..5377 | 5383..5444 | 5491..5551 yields -2.1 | 15.5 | 15.7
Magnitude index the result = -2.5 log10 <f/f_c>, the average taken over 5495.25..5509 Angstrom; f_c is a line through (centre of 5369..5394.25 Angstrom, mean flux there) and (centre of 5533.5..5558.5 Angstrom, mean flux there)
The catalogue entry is -0.066 mag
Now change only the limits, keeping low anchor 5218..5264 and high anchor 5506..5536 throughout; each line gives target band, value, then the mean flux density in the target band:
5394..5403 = -0.044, 16.4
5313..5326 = 0.025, 15.5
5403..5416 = -0.033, 16.2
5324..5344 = 0.013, 15.6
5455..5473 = -0.073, 16.7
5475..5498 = -0.033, 16.1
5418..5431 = -0.035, 16.2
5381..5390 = 0.008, 15.6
